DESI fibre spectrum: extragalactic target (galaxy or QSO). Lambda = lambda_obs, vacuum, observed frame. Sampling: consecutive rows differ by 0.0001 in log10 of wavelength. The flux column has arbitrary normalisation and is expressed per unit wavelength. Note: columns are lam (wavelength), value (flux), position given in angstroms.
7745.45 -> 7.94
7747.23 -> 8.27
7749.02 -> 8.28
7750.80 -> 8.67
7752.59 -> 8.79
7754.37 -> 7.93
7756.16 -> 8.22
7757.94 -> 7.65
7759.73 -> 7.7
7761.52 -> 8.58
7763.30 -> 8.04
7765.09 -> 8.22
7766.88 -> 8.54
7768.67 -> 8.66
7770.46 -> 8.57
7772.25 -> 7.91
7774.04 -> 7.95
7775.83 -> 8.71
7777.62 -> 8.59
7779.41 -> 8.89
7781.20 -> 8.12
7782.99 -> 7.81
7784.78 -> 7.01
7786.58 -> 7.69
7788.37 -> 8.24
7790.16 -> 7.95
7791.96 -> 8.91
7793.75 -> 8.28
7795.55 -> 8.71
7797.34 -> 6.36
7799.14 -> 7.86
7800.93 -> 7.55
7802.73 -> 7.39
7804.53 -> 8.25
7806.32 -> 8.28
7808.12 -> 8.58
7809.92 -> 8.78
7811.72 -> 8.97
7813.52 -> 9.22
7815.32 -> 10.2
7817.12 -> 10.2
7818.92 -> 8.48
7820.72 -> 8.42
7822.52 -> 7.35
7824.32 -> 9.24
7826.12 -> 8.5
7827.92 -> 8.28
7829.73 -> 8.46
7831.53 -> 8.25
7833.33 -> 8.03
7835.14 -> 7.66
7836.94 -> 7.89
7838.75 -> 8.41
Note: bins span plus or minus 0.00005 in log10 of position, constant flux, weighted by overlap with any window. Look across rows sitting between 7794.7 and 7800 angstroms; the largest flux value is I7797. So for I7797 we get 8.71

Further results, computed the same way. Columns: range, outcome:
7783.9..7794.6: 8.91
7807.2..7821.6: 10.2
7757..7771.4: 8.66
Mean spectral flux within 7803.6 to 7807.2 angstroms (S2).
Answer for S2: 8.27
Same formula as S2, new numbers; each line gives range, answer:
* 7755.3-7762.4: 8.04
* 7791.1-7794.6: 8.61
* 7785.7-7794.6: 8.22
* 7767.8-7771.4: 8.6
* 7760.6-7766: 8.28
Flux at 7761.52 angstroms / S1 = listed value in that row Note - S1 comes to 8.58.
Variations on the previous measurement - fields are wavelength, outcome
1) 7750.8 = 8.67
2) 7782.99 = 7.81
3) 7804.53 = 8.25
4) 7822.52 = 7.35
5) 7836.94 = 7.89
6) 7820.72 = 8.42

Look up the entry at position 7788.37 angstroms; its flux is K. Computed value 8.24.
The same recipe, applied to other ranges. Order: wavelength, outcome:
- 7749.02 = 8.28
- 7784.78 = 7.01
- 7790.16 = 7.95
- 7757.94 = 7.65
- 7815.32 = 10.2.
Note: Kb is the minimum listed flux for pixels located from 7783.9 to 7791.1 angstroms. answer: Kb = 7.01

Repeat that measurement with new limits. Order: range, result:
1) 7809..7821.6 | 8.42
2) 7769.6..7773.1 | 7.91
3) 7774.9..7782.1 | 8.12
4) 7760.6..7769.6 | 8.04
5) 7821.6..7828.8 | 7.35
